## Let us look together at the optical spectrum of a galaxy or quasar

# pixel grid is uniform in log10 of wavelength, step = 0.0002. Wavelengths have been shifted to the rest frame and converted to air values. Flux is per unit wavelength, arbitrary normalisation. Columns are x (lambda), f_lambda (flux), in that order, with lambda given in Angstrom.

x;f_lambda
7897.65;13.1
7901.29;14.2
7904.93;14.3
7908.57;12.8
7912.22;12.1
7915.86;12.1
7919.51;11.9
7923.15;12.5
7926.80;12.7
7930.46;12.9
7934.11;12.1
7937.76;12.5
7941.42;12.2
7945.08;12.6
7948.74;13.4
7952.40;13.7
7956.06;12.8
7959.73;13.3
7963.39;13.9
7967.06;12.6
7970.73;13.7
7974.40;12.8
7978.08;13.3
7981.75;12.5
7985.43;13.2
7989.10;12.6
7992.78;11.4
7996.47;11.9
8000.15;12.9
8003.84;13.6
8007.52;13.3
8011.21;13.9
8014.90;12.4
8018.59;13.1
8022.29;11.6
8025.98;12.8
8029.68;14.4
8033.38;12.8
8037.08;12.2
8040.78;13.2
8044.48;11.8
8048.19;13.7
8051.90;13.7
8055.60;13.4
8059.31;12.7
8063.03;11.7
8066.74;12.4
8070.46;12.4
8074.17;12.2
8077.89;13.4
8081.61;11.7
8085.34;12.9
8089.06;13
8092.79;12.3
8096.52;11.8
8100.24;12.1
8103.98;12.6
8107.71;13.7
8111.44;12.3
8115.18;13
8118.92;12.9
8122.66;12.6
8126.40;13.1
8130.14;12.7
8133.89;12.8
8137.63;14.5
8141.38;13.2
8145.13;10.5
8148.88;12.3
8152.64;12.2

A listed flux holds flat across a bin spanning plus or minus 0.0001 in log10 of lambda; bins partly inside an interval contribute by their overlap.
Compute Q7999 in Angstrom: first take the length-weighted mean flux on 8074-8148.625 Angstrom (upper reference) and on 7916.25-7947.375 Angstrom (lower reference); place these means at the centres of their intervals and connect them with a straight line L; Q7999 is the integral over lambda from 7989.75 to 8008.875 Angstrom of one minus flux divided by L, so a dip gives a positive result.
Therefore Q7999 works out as -0.1 Angstrom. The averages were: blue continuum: 12.4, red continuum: 12.7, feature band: 12.6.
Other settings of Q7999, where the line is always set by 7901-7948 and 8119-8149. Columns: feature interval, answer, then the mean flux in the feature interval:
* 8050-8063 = -0.3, 13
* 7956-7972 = -0.8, 13.3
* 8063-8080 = 0.3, 12.5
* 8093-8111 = 0.3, 12.5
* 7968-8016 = -0.8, 12.9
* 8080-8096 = 0.4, 12.4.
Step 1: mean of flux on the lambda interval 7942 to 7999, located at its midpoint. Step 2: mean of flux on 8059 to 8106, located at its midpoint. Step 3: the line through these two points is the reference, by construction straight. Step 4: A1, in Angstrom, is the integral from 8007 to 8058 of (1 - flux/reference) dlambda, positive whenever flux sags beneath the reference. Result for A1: -1.6 Angstrom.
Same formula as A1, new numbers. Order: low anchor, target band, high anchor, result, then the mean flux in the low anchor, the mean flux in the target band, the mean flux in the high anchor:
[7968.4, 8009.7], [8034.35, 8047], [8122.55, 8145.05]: 0.39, 12.8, 12.5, 13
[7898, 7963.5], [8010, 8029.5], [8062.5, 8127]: -0.24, 12.9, 12.9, 12.6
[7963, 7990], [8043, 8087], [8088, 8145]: 0.68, 13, 12.7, 12.8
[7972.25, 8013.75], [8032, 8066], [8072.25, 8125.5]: -0.16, 12.9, 12.8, 12.6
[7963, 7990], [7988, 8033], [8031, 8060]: 0.64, 13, 12.8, 13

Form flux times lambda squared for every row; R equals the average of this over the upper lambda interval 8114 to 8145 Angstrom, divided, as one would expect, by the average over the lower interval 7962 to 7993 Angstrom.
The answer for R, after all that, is 1.0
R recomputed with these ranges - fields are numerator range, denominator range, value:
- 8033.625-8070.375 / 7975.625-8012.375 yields 1.01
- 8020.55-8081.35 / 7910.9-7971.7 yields 1.03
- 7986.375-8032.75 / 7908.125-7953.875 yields 1.04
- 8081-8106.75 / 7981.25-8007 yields 1.01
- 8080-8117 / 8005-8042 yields 0.98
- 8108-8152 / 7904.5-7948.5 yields 1.07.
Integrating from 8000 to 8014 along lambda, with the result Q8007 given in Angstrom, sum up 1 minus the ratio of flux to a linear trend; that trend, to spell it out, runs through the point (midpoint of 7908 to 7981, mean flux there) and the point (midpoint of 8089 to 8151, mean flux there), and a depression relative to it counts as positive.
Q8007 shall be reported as -0.7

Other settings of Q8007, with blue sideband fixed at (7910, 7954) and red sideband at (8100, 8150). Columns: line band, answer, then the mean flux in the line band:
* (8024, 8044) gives -0.5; 13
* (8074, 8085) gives 0.2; 12.5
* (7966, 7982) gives -0.6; 13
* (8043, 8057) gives -0.5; 13.2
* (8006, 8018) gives -0.5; 13.2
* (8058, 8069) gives 0.4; 12.2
